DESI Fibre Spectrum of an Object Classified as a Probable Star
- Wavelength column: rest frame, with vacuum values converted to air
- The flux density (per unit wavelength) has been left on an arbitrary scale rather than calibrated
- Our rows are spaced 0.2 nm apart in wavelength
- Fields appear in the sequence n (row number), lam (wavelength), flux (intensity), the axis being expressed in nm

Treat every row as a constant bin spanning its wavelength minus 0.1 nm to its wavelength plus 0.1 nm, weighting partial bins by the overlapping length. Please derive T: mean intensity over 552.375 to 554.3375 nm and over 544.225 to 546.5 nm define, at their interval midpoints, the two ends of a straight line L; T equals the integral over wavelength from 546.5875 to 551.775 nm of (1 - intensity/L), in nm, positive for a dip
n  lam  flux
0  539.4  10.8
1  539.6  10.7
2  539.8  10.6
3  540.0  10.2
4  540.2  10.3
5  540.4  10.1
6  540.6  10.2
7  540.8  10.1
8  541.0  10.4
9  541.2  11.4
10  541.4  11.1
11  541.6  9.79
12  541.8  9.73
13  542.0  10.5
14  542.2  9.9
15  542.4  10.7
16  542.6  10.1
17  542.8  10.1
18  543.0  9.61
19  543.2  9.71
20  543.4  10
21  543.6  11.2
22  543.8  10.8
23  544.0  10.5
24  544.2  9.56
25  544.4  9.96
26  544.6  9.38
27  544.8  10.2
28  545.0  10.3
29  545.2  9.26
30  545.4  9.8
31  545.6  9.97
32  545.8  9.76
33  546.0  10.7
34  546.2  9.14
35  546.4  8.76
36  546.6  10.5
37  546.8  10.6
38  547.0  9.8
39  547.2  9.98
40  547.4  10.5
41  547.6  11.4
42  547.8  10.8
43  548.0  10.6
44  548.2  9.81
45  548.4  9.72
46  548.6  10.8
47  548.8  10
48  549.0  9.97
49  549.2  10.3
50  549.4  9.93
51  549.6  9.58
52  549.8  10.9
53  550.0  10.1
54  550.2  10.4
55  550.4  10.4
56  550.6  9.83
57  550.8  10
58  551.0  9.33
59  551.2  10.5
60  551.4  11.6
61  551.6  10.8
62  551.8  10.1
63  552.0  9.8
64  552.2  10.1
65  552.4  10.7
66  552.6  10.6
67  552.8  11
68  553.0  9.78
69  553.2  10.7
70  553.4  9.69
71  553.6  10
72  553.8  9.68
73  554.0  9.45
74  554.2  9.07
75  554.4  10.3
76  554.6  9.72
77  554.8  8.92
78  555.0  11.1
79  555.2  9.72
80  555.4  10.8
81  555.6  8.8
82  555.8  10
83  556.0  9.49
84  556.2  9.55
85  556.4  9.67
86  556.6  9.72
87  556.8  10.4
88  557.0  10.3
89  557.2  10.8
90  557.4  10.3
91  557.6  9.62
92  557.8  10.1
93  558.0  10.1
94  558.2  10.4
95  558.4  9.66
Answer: -0.220 nm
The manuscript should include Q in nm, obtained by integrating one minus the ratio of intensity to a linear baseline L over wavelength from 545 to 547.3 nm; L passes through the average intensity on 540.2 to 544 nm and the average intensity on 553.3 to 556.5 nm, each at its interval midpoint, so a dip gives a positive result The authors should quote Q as 0.06 nm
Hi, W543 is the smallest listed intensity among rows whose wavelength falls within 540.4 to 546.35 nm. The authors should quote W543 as 9.14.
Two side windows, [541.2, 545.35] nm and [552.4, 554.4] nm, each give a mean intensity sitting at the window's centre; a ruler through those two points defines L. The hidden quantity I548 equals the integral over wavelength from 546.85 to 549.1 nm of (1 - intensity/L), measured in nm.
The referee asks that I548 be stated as -0.05 nm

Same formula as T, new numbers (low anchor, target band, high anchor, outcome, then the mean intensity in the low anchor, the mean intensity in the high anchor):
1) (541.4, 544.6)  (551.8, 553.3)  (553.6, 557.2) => -0.069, 10.1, 9.84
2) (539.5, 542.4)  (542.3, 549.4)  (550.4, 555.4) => 0.103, 10.4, 10.1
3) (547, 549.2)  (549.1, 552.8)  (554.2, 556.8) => -0.061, 10.3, 9.81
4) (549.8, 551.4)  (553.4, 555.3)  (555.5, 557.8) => 0.047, 10.2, 9.89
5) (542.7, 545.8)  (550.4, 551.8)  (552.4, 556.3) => -0.052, 10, 9.93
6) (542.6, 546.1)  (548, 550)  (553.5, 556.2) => -0.043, 10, 9.76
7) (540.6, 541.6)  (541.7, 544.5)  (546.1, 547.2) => 0.036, 10.6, 9.78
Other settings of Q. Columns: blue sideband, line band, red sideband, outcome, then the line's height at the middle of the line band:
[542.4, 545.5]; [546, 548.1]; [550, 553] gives -0.01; 10.2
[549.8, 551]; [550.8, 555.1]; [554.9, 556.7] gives -0.05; 10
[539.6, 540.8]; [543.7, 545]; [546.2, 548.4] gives 0.02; 10.2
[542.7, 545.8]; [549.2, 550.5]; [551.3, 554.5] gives -0.01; 10.1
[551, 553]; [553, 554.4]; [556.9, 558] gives 0.08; 10.4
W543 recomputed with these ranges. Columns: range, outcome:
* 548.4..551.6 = 9.33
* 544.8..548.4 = 8.76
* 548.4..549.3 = 9.97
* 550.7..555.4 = 8.92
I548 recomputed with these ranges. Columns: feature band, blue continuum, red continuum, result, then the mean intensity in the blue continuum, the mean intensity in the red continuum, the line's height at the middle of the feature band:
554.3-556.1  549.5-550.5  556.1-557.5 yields 0.05 nm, 10.3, 10.1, 10.1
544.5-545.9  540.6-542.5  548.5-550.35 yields 0.07 nm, 10.4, 10.2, 10.3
